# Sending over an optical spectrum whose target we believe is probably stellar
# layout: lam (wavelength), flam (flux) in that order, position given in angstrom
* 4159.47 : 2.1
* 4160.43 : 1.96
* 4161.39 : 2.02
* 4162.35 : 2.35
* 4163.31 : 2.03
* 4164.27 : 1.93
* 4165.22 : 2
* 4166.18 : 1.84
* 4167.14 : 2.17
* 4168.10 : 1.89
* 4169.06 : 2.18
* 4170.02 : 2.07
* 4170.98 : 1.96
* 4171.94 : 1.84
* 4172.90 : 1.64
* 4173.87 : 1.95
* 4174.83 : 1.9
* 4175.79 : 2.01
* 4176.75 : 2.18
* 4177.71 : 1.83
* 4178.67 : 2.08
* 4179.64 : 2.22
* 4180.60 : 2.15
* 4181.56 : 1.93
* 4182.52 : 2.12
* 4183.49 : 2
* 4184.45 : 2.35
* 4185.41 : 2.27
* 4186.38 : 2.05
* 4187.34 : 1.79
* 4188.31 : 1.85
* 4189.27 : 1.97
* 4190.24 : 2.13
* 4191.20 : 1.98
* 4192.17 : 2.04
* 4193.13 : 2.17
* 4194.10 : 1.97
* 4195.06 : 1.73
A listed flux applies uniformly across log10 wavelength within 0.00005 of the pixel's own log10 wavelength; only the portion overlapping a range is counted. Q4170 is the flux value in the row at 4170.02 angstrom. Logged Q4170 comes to 2.07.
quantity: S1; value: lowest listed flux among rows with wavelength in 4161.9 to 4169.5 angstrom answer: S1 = 1.84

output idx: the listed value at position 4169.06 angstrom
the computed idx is 2.18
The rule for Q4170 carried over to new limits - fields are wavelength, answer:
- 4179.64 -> 2.22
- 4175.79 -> 2.01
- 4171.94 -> 1.84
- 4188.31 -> 1.85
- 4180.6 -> 2.15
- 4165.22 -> 2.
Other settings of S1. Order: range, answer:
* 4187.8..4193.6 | 1.85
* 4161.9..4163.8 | 2.03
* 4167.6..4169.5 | 1.89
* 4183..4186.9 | 2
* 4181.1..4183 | 1.93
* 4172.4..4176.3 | 1.64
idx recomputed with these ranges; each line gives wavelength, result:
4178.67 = 2.08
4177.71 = 1.83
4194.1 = 1.97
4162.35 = 2.35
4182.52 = 2.12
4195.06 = 1.73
